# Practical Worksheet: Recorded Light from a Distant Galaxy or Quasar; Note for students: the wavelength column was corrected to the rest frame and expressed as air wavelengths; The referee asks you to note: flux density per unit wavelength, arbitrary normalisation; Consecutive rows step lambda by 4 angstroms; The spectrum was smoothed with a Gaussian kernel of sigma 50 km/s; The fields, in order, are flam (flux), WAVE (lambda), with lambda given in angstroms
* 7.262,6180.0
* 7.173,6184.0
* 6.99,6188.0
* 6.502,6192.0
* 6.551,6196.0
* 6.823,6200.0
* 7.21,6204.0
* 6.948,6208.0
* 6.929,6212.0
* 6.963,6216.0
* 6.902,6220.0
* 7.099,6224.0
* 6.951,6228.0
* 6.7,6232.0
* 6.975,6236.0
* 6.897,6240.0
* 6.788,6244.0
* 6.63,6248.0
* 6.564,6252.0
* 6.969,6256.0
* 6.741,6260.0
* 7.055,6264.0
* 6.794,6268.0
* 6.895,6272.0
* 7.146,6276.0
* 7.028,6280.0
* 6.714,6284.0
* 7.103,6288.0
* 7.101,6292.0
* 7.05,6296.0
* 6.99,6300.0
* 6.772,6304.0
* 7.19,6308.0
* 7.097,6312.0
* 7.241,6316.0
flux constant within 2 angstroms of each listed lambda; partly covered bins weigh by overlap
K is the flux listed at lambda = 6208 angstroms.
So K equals 6.948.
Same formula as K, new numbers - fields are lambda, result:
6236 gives 6.975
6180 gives 7.262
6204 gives 7.21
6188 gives 6.99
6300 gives 6.99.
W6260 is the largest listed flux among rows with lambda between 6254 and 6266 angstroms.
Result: 7.055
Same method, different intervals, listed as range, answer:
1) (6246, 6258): 6.969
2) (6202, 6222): 7.21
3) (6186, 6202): 6.99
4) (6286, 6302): 7.103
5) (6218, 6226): 7.099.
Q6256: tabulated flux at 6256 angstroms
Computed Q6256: 6.969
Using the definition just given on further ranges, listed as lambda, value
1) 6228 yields 6.951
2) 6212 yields 6.929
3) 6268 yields 6.794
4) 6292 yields 7.101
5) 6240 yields 6.897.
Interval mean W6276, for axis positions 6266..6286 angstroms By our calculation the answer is 6.92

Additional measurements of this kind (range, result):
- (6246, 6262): 6.73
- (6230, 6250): 6.8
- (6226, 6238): 6.88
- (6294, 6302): 7.02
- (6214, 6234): 6.92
